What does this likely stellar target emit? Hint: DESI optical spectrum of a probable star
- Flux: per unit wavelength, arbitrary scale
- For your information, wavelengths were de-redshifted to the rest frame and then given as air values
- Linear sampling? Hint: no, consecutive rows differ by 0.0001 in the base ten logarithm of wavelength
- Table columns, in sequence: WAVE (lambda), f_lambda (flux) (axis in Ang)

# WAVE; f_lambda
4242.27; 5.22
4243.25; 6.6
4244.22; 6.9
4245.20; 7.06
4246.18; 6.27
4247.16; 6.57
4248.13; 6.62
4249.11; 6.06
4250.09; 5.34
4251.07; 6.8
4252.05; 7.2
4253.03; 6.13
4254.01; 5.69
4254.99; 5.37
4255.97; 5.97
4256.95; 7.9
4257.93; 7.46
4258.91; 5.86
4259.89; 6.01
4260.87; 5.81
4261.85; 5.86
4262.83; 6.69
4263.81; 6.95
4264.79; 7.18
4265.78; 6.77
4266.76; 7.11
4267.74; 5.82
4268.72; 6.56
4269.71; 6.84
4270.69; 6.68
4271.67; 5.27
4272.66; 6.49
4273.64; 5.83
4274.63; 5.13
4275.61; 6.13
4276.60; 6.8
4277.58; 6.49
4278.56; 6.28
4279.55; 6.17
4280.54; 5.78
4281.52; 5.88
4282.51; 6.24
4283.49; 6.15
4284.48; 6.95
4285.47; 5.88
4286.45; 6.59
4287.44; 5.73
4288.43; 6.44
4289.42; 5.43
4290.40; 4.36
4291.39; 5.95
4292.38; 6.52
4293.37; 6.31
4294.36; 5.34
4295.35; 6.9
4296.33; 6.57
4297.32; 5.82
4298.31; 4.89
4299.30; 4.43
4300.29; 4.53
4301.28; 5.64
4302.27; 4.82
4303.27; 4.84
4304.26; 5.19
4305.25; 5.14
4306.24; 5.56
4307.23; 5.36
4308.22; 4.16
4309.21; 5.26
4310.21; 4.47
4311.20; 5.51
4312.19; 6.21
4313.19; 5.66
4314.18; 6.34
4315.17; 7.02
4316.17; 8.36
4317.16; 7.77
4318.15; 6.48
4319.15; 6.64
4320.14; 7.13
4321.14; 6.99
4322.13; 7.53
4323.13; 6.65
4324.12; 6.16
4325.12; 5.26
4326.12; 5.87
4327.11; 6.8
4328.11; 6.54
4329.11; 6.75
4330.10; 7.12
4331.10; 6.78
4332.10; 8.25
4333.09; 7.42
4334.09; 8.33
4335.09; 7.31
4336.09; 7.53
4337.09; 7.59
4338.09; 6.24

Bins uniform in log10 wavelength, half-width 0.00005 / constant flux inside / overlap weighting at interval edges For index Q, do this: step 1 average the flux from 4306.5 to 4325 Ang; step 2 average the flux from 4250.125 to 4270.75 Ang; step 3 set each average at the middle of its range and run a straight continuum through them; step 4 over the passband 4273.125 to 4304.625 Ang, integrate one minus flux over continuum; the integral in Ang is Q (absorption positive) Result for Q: 2.8 Ang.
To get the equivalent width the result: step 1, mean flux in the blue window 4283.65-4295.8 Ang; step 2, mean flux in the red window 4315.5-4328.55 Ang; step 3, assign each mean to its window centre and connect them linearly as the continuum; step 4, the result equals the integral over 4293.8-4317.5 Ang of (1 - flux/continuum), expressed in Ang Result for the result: 2.8 Ang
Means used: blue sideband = 6.03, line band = 5.65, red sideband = 6.78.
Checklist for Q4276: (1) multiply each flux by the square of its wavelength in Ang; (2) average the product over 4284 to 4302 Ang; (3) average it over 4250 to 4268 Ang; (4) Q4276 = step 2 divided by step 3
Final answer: 0.91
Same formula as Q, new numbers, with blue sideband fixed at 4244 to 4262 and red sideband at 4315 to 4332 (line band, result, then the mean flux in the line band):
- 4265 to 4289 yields 1.0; 6.26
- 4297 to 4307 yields 2.4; 5.08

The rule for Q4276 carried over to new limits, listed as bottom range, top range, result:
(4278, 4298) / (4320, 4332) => 1.12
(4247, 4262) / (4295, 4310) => 0.85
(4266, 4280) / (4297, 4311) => 0.81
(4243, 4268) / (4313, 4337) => 1.11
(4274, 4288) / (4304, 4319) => 0.98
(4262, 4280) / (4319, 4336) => 1.11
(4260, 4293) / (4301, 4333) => 1.02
